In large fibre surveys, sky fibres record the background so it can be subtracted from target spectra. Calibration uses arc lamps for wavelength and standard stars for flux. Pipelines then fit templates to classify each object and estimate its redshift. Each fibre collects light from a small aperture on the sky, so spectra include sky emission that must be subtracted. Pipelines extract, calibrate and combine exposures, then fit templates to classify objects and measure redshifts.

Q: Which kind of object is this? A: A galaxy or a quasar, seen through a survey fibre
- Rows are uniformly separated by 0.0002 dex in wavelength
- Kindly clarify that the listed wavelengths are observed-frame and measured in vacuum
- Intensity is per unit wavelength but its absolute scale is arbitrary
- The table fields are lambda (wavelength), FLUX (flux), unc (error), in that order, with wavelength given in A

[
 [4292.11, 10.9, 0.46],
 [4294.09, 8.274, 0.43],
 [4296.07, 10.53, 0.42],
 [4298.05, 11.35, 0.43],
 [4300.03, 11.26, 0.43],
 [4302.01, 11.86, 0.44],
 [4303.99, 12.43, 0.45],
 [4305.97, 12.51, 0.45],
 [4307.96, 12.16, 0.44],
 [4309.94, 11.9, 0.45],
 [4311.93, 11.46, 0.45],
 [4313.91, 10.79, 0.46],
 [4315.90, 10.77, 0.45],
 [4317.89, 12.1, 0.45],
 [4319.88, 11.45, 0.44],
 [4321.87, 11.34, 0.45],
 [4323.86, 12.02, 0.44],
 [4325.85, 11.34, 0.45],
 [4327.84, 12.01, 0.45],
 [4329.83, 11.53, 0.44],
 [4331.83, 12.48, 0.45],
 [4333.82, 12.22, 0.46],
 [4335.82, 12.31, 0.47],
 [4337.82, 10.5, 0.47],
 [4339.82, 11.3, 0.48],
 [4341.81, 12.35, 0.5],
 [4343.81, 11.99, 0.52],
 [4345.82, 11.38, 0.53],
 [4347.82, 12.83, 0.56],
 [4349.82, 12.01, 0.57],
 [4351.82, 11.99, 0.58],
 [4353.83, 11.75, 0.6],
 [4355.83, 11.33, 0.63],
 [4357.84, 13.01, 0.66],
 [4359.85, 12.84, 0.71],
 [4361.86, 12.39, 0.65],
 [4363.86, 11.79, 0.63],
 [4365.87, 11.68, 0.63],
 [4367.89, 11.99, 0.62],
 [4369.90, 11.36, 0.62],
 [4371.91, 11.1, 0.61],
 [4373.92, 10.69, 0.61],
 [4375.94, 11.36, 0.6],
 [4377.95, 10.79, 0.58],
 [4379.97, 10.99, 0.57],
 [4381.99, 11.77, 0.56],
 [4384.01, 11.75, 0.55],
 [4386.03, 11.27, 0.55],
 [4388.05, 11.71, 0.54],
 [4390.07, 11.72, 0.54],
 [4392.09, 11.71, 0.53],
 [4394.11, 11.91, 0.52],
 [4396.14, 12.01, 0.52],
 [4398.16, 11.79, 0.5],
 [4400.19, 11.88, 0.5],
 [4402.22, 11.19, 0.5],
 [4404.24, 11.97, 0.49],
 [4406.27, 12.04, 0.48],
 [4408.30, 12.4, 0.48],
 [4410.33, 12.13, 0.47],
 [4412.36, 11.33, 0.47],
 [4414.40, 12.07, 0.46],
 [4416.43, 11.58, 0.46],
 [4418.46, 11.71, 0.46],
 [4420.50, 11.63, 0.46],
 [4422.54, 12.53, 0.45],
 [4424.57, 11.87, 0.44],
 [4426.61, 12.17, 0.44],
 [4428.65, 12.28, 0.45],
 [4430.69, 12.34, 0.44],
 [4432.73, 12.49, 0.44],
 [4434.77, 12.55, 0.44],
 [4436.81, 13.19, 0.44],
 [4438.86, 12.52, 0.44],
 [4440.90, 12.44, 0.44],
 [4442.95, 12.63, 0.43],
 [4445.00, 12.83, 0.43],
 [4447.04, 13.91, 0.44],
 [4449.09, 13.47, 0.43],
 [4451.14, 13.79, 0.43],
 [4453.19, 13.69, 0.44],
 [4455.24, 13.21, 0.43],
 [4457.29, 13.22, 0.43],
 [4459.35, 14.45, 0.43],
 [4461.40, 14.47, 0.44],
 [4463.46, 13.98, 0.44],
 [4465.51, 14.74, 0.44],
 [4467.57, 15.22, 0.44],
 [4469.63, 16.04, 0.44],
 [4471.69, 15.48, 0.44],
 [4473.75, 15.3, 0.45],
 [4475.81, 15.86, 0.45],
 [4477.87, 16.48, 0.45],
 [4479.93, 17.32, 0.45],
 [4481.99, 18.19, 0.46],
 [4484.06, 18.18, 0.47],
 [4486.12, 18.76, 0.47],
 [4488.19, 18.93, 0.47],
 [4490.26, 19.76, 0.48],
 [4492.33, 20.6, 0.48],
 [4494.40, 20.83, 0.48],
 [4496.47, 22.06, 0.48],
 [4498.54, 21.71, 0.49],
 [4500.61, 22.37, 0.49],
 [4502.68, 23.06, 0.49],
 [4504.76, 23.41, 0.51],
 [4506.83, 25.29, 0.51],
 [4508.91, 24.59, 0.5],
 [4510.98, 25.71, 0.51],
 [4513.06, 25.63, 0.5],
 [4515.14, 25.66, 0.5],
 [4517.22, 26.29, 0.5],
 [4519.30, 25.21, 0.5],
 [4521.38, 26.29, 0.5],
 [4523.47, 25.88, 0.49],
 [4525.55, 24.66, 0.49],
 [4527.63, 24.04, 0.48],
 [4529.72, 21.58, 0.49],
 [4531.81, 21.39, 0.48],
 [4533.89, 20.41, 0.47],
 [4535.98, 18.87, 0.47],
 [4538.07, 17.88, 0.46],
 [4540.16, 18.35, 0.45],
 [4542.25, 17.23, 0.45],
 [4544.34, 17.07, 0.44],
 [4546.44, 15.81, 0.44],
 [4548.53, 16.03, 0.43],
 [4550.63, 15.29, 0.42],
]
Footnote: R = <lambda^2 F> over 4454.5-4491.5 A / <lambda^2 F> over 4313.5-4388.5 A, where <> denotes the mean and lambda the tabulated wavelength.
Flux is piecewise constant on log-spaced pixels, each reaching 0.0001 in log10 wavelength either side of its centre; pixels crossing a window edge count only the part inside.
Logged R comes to 1.46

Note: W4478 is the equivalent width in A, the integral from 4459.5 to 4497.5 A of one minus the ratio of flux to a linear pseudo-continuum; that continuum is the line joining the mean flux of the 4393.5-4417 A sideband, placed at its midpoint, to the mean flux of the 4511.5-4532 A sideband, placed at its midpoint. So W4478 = 5.3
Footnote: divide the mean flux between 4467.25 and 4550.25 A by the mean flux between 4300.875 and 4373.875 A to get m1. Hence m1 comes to 1.7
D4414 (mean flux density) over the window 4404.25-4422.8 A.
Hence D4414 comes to 11.9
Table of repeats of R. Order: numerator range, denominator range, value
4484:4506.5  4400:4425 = 1.85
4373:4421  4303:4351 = 1.02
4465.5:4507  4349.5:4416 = 1.70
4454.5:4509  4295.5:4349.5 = 1.67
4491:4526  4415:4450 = 1.99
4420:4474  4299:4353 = 1.20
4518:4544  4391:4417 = 1.94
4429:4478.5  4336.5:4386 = 1.24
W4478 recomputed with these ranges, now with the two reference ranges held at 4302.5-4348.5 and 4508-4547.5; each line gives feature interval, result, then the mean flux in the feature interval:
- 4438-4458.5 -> 5.58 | 13.2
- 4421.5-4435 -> 3.78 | 12.3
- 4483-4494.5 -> 0.47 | 19.4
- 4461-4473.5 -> 2.66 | 15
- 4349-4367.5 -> 1.90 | 12.1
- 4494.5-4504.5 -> -0.71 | 22.3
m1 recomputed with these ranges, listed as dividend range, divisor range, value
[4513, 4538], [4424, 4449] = 1.86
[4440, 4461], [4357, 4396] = 1.15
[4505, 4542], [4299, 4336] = 1.98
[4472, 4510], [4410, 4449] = 1.62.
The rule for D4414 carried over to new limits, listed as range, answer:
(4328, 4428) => 11.8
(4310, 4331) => 11.5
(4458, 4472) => 14.8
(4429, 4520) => 17.6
